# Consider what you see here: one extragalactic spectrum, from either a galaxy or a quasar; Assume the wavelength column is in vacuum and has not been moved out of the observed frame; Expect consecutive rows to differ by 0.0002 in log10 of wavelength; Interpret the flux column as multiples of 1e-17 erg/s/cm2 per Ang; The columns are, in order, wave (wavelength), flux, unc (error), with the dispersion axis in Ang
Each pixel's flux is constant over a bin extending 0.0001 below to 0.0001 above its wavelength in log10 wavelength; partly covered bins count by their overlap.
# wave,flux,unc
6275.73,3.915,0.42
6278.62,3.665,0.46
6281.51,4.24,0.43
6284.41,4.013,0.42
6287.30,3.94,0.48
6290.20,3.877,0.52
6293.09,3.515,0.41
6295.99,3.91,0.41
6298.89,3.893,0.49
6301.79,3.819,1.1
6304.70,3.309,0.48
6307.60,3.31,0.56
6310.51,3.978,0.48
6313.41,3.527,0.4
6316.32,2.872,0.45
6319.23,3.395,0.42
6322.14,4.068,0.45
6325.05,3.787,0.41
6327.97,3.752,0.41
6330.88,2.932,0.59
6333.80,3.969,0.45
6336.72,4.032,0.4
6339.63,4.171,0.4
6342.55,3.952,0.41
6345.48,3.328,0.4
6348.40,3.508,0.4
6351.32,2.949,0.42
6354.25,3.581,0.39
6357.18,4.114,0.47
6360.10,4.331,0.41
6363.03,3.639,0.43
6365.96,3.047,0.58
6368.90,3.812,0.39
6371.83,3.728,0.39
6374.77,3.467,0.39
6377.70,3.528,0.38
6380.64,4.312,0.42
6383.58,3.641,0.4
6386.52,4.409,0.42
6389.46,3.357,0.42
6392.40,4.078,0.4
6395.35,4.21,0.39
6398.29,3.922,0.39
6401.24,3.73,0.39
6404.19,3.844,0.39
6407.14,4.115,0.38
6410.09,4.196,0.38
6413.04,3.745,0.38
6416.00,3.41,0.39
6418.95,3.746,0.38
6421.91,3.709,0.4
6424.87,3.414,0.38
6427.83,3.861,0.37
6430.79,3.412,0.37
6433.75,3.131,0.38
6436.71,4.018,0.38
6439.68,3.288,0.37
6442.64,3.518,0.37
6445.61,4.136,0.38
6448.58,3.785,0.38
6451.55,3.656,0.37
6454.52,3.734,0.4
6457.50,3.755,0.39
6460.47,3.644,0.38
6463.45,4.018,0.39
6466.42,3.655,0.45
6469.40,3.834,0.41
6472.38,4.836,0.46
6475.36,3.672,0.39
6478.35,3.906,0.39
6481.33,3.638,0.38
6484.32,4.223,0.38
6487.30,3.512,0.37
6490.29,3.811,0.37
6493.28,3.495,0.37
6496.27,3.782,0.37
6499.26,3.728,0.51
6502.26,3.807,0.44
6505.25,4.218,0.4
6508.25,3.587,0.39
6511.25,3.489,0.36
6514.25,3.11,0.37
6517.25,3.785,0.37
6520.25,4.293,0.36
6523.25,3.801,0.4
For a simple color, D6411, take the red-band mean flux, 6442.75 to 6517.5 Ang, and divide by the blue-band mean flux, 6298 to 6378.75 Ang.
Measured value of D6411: 1.0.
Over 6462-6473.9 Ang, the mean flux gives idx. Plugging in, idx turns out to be 4.09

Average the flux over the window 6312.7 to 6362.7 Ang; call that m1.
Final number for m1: 3.66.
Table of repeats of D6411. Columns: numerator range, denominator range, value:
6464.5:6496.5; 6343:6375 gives 1.07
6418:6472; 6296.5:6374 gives 1.02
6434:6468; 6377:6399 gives 0.94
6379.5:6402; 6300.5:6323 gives 1.13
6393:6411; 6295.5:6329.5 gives 1.10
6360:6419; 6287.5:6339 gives 1.04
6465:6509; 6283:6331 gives 1.05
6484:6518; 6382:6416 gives 0.94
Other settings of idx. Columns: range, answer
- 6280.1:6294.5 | 3.92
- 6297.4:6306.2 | 3.67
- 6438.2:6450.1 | 3.68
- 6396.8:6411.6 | 3.96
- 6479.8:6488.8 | 3.79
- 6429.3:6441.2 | 3.47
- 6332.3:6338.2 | 4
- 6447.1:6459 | 3.73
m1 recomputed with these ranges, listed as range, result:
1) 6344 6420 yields 3.76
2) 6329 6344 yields 3.81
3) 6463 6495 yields 3.87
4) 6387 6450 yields 3.75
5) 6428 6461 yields 3.65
